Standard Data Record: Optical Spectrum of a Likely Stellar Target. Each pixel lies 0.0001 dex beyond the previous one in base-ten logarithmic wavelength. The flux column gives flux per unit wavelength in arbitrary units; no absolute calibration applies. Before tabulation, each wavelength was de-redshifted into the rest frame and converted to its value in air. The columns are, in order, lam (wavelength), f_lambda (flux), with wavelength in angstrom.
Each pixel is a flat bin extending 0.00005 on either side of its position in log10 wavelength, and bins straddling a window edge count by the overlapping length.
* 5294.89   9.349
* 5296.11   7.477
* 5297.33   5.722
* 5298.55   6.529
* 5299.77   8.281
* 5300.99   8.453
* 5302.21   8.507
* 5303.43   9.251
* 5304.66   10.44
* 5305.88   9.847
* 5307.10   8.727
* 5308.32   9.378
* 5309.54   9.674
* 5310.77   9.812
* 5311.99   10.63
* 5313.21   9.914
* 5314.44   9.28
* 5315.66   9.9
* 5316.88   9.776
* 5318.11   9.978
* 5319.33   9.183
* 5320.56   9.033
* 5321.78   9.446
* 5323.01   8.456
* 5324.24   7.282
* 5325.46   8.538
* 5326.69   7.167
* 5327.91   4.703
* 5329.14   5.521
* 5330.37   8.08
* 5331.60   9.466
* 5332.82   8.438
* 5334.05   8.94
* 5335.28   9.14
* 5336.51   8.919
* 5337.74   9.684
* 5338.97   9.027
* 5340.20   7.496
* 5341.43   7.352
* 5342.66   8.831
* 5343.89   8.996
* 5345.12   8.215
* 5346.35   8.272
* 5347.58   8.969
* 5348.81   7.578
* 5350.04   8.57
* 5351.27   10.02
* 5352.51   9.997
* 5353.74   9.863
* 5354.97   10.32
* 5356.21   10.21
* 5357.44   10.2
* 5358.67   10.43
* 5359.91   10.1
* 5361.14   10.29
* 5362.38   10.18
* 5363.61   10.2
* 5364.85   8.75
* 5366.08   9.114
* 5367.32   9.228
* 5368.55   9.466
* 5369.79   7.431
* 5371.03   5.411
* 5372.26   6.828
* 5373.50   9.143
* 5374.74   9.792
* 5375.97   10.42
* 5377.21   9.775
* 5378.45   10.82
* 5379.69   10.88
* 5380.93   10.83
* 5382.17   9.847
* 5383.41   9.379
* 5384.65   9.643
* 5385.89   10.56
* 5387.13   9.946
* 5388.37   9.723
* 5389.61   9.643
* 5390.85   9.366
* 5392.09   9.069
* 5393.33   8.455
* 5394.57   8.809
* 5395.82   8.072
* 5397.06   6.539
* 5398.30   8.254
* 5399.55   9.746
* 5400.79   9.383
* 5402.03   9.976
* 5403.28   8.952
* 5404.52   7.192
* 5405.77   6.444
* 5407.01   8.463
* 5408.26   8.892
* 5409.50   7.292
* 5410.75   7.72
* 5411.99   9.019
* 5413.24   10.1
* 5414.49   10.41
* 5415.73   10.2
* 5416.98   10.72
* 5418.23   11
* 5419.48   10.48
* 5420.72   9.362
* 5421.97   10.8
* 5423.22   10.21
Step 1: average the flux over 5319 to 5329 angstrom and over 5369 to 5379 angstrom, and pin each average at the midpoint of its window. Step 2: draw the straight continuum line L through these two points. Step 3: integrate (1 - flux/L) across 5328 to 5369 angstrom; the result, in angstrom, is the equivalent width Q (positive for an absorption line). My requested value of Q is -3.8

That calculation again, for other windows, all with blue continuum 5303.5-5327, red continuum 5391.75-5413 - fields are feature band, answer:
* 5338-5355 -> 0.36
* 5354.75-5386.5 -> -3.10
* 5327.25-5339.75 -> 1.28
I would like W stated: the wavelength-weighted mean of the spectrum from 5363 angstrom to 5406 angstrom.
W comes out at 9.08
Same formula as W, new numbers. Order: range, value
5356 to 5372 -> 9.23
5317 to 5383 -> 8.97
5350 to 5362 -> 10.1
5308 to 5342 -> 8.72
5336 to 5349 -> 8.51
